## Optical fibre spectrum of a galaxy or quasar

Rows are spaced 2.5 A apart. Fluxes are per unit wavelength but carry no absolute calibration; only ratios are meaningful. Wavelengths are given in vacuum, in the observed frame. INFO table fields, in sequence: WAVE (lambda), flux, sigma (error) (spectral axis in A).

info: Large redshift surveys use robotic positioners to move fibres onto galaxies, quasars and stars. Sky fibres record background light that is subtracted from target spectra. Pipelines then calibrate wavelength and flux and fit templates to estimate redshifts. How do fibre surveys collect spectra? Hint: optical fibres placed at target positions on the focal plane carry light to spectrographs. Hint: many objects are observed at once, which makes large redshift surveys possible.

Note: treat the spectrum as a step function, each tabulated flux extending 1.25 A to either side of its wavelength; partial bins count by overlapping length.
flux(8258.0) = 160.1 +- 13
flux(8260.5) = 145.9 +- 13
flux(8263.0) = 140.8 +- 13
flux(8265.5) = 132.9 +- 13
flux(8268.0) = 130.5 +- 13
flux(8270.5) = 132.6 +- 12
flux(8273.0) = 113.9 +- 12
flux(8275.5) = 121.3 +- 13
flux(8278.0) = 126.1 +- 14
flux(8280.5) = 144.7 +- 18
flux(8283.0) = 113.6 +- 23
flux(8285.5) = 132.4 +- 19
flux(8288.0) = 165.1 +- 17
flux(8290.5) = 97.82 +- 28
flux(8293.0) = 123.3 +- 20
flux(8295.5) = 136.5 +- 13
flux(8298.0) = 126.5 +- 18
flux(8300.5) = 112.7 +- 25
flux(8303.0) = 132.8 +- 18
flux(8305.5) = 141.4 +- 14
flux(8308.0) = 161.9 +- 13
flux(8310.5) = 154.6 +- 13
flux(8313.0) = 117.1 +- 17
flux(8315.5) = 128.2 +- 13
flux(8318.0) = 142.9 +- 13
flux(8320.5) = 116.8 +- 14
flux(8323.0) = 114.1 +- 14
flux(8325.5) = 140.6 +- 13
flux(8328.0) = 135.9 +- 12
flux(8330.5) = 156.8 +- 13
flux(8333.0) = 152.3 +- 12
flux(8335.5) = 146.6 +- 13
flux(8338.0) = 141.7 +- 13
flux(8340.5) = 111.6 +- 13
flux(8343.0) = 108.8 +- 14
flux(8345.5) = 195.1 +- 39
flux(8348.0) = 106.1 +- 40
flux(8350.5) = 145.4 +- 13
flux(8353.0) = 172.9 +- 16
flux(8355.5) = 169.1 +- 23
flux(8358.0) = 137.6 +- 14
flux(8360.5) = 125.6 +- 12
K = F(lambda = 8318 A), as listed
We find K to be 142.9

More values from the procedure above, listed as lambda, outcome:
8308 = 161.9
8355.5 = 169.1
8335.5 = 146.6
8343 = 108.8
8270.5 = 132.6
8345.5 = 195.1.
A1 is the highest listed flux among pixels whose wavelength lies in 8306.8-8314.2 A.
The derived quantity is 161.9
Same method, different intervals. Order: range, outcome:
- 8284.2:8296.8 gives 165.1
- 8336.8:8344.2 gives 141.7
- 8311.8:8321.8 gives 142.9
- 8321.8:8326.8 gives 140.6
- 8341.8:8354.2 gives 195.1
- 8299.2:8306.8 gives 141.4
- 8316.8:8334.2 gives 156.8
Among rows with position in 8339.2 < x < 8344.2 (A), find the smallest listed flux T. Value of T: 108.8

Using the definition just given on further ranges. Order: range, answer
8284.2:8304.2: 97.82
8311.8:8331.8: 114.1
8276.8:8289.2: 113.6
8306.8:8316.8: 117.1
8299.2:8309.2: 112.7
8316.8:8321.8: 116.8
